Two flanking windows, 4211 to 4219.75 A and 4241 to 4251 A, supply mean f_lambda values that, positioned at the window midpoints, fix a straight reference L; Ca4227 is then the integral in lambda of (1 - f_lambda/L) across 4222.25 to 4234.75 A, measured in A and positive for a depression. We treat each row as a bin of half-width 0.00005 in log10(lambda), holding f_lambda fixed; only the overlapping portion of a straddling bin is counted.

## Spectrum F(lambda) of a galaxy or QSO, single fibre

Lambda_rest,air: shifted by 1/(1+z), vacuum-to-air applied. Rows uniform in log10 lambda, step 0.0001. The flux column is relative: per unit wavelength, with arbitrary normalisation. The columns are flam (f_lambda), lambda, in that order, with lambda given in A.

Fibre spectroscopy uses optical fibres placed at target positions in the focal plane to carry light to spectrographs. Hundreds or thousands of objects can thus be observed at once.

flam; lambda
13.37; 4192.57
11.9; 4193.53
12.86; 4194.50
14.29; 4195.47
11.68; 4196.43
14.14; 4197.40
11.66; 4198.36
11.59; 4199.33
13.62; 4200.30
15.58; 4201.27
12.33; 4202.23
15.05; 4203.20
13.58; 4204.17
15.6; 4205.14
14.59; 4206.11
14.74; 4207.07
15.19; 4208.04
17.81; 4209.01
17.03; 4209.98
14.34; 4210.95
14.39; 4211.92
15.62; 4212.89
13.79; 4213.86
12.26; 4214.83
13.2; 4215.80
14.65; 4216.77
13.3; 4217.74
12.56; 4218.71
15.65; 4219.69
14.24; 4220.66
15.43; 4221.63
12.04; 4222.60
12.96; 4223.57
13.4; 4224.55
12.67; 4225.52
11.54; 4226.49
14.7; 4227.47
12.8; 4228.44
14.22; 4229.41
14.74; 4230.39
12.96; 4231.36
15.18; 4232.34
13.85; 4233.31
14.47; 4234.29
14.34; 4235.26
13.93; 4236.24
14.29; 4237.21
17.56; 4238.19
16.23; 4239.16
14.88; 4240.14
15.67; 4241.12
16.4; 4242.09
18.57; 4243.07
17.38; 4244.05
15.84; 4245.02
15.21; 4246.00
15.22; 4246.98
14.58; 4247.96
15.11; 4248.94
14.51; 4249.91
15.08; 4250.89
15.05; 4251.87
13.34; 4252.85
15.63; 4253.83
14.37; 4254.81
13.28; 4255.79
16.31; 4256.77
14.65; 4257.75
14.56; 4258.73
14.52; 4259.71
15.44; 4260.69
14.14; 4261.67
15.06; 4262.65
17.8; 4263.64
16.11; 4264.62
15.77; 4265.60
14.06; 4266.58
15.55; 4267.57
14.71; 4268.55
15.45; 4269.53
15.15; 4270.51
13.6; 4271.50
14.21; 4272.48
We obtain 1.0 A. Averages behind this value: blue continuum 13.9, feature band 13.5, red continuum 15.8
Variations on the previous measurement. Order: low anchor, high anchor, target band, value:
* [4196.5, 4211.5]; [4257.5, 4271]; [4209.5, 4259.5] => 0.8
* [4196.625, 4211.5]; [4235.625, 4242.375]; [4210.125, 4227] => 1.3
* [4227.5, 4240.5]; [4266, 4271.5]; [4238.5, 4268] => -1.2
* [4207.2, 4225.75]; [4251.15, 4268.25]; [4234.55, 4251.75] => -0.9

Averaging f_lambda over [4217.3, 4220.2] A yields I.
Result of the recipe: 13.8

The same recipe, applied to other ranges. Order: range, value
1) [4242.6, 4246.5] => 16.7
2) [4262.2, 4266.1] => 16.2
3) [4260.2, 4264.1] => 15.6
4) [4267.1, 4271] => 15.2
